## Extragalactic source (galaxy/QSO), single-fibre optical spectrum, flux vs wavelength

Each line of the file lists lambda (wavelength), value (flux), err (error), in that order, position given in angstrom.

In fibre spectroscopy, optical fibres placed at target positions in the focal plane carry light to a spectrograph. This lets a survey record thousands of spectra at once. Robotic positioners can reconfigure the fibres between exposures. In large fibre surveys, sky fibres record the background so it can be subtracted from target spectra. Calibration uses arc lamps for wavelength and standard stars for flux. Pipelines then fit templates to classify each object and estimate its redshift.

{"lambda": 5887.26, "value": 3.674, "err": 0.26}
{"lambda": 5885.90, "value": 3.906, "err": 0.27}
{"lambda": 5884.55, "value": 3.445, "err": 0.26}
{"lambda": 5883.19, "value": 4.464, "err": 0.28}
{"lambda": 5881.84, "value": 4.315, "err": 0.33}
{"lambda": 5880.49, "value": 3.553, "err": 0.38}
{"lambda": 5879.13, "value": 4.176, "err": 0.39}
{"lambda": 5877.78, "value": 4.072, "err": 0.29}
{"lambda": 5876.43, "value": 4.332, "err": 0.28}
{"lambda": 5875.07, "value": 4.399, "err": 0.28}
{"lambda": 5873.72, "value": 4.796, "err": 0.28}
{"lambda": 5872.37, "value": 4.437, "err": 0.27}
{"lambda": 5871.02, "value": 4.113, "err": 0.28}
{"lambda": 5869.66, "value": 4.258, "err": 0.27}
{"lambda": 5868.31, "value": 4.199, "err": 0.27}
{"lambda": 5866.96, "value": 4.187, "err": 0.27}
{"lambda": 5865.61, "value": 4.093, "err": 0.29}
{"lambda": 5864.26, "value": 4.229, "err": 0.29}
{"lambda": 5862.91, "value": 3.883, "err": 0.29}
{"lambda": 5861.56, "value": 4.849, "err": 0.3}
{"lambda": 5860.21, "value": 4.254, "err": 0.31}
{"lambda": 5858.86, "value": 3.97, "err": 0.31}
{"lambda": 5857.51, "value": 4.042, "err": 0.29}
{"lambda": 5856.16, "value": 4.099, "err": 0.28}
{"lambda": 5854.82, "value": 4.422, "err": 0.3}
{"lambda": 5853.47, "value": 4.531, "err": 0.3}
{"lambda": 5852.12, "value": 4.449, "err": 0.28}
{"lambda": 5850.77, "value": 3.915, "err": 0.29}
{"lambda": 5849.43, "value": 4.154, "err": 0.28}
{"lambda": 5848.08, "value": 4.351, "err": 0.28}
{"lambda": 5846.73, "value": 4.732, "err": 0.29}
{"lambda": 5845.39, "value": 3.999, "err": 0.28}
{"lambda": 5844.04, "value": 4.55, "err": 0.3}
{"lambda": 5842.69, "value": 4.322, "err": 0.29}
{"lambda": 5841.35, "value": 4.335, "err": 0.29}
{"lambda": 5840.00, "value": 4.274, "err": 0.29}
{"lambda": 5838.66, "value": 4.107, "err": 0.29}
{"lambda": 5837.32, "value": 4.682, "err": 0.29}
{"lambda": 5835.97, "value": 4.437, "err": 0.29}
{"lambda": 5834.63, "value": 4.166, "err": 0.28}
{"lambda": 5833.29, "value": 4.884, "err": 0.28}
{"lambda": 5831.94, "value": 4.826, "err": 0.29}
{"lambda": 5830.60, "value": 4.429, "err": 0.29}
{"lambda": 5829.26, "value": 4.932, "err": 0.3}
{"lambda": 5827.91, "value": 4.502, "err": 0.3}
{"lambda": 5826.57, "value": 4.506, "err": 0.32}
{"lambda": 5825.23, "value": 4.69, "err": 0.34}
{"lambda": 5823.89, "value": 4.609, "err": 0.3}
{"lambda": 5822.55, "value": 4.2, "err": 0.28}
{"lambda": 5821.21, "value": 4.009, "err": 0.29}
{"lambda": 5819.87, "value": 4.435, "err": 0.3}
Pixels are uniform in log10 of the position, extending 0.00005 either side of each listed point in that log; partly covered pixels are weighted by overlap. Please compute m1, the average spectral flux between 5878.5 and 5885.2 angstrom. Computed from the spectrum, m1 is 3.99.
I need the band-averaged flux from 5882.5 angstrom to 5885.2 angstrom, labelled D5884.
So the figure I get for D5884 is 3.96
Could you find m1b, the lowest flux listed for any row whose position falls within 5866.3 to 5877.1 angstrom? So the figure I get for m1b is 4.113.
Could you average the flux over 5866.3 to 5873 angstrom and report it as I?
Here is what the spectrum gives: 4.24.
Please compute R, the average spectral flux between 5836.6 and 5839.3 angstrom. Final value 4.4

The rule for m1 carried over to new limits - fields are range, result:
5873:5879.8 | 4.36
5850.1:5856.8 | 4.29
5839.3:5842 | 4.3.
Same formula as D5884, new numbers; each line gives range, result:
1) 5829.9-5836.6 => 4.55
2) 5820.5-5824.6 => 4.28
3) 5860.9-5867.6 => 4.25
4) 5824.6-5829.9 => 4.65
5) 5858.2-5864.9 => 4.24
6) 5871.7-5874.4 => 4.62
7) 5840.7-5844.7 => 4.4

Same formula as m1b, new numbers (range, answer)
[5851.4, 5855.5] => 4.422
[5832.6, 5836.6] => 4.166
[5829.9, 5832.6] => 4.429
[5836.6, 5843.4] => 4.107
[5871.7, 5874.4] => 4.437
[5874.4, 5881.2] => 3.553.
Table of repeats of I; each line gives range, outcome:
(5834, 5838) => 4.43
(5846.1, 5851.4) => 4.29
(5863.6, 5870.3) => 4.2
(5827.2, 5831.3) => 4.62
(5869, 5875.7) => 4.4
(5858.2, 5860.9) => 4.11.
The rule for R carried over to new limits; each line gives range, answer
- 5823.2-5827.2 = 4.6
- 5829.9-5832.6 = 4.64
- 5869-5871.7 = 4.18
